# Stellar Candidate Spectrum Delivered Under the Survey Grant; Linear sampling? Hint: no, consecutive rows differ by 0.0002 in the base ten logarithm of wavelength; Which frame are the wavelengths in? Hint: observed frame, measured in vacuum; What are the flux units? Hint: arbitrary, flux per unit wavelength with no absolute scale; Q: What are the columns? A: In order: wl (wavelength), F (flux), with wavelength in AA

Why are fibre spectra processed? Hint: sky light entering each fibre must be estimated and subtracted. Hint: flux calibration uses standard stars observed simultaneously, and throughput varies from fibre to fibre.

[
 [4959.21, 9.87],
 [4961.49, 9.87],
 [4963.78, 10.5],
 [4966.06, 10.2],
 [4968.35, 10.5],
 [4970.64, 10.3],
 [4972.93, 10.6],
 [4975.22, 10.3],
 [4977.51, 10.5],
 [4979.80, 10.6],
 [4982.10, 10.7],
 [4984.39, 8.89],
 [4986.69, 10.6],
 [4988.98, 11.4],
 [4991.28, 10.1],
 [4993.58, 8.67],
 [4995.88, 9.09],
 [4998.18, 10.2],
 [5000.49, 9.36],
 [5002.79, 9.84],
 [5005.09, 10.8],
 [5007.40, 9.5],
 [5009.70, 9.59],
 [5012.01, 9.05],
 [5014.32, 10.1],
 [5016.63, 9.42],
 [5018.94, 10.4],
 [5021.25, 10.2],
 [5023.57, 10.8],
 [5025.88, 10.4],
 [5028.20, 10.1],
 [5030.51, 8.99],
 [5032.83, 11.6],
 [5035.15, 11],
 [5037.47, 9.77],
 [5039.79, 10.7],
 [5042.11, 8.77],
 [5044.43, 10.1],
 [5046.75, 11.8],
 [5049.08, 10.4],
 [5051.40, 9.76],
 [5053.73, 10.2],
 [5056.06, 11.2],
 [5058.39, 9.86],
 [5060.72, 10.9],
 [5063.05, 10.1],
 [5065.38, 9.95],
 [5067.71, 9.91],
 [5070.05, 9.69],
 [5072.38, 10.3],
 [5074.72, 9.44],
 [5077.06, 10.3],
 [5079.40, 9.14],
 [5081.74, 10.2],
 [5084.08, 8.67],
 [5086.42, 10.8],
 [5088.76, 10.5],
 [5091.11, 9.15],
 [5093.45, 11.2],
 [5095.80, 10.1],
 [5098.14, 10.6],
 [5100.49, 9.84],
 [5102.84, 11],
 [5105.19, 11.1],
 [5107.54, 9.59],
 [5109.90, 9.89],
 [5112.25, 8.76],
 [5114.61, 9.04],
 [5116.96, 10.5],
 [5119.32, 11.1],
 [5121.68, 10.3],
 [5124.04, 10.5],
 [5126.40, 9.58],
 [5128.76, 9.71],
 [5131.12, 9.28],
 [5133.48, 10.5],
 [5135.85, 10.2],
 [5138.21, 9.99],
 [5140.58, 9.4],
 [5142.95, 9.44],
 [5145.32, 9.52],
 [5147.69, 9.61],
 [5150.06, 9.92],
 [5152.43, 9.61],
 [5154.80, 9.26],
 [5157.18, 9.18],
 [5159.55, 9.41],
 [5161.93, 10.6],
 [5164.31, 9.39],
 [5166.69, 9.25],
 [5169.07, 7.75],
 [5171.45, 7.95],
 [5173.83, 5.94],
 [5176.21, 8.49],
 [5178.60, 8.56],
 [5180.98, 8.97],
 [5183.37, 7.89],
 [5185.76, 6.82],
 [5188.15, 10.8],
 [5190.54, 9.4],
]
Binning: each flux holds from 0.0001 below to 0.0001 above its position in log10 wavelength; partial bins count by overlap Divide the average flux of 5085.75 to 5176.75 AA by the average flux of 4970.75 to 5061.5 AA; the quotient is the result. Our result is 0.95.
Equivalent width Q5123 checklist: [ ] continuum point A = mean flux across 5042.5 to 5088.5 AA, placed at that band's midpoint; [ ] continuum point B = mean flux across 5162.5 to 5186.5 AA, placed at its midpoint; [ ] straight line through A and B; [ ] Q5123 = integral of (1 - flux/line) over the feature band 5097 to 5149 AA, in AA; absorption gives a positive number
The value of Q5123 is -5.0 AA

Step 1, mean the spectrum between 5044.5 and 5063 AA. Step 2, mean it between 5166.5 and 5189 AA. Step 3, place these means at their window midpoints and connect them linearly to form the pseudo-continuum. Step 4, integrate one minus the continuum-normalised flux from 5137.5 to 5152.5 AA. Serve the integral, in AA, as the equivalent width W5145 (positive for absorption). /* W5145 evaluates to -1.45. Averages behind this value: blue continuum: 10.5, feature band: 9.63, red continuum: 8.16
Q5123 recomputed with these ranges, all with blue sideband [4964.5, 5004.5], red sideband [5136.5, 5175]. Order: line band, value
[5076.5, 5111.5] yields -2.27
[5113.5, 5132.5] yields -1.36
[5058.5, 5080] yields -0.76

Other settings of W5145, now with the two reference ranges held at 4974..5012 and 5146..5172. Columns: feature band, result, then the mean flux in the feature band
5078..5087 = 0.0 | 9.65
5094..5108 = -1.3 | 10.5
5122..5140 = -1.0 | 9.96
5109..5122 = -0.6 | 9.91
